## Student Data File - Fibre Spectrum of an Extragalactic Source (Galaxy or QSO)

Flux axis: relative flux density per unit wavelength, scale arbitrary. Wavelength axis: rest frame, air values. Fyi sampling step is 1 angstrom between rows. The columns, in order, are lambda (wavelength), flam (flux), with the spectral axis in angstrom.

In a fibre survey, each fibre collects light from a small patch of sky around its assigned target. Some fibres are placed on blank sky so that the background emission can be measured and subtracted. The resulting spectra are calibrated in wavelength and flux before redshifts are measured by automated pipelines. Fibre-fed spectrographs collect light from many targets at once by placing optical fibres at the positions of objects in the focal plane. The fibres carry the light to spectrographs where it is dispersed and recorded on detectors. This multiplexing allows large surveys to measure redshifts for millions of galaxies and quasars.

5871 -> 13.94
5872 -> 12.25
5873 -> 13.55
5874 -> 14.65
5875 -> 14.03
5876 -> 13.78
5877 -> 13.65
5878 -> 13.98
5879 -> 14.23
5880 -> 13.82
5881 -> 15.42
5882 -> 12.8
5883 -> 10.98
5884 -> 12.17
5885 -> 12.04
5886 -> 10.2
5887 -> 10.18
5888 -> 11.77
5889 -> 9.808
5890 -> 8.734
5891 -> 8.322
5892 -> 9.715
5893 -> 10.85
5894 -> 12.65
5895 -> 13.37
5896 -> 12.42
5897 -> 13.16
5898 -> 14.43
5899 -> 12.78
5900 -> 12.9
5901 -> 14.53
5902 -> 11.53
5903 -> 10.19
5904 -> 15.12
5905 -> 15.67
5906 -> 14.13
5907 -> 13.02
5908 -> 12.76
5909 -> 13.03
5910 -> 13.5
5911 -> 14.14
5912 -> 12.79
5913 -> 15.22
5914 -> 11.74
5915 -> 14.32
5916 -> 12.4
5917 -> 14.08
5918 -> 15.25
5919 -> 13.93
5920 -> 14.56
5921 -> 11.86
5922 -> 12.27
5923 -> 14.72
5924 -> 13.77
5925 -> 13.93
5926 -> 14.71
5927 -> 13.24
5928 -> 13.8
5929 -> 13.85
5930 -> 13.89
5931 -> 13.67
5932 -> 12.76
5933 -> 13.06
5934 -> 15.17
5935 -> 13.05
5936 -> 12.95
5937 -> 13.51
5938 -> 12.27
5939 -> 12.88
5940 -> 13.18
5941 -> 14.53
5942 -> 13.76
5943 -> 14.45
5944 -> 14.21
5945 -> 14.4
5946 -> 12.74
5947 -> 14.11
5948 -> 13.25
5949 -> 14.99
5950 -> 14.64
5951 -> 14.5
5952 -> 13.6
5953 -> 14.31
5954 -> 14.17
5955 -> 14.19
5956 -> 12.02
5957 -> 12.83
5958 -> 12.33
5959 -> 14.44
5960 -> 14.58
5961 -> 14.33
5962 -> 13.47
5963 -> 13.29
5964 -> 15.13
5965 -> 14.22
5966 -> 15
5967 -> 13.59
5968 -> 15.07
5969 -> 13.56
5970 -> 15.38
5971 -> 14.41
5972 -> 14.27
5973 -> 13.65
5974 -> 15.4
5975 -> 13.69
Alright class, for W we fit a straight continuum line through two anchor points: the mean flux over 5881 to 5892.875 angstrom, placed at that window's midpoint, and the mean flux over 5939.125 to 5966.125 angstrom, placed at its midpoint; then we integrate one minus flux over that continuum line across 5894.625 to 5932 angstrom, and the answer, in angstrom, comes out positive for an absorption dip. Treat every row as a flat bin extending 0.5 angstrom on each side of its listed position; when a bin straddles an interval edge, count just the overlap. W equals -4.56 angstrom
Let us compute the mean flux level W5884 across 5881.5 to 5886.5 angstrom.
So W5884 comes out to 11.6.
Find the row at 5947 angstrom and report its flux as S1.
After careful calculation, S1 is 14.11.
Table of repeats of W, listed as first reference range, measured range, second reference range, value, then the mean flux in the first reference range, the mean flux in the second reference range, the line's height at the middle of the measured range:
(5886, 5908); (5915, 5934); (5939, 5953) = -0.78 angstrom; 12.1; 14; 13.2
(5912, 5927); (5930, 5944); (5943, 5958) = 0.26 angstrom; 13.7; 13.8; 13.8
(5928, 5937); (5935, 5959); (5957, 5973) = 0.30 angstrom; 13.6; 14.1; 13.8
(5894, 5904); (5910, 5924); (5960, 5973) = -0.37 angstrom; 12.9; 14.3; 13.3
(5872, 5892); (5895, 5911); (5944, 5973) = -0.71 angstrom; 12.3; 14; 12.7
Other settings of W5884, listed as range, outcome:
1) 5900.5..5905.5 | 13.4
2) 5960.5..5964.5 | 14.1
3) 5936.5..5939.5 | 12.9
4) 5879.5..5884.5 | 13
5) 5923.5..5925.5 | 13.8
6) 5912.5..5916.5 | 13.4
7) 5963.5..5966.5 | 14.8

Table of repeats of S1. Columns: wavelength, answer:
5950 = 14.64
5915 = 14.32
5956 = 12.02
